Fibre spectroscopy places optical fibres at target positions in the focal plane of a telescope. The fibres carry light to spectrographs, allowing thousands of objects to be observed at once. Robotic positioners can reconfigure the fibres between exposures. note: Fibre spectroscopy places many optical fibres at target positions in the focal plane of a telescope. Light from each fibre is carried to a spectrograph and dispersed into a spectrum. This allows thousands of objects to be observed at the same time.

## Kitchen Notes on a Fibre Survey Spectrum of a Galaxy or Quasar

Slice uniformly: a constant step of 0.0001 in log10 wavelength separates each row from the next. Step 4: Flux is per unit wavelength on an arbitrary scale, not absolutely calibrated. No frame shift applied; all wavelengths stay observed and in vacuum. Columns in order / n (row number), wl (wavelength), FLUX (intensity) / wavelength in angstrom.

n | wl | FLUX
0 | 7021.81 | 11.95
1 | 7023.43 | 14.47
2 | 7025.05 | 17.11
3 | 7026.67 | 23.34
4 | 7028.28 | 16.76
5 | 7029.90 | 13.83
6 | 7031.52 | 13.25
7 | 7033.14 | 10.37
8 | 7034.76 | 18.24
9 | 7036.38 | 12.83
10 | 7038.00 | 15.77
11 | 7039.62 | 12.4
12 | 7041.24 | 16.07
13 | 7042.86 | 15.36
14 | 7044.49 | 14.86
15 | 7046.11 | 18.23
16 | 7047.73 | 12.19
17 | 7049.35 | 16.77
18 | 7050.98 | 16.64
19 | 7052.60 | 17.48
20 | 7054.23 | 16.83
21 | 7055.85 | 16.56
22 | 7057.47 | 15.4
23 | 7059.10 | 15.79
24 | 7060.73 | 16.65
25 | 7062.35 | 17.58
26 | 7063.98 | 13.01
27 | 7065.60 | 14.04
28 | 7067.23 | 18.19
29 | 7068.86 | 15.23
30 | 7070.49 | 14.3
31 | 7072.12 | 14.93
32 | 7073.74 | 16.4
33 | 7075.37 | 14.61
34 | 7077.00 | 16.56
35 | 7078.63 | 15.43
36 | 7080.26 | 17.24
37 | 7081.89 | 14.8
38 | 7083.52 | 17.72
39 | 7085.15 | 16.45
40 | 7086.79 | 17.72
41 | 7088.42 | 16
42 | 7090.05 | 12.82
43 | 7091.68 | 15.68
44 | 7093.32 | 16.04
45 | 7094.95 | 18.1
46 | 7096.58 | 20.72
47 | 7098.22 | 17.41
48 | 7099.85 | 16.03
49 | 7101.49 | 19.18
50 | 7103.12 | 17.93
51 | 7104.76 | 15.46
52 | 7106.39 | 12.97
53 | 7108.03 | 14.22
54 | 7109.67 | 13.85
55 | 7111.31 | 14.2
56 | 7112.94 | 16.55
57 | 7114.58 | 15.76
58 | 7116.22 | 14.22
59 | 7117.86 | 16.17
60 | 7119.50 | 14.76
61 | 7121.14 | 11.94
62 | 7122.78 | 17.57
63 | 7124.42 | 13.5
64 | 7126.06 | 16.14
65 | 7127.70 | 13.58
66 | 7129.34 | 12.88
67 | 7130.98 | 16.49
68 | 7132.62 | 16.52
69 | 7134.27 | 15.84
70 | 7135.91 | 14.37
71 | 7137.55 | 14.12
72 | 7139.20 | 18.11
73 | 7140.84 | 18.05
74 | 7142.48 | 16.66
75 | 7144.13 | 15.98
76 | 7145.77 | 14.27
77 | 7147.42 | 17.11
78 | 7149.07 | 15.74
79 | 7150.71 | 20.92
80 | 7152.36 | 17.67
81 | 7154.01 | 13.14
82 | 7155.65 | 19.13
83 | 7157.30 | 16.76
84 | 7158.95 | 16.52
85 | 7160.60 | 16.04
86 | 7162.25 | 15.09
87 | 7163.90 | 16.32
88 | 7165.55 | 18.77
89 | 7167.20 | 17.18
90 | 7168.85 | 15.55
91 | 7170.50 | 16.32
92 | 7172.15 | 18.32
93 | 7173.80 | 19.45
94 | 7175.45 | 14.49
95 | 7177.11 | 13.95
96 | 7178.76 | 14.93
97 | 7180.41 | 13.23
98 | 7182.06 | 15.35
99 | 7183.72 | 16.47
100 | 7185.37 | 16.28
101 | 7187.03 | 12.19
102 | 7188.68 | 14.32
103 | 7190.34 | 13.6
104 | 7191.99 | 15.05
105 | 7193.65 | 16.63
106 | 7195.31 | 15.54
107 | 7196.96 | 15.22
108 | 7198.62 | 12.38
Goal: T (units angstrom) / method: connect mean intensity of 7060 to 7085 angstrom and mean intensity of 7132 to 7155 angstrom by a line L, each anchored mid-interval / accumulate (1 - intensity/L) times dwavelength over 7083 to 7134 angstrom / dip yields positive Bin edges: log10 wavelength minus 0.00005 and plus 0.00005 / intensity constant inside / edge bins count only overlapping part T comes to 1.02 angstrom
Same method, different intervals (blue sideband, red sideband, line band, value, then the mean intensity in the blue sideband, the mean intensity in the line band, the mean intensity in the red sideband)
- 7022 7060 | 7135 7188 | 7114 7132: 1.3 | 15.6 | 14.8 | 16.2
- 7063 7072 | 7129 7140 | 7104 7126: 0.9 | 15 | 14.8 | 15.6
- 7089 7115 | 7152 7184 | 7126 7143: 0.5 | 16.1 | 15.7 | 16.2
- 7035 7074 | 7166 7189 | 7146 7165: -1.3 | 15.6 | 16.7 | 15.7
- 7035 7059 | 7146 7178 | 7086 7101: -0.7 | 15.6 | 16.8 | 16.7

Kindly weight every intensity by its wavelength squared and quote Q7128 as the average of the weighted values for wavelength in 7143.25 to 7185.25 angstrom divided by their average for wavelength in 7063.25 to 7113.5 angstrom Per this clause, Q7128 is 1.0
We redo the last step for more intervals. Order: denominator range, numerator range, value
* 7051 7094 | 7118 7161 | 1.02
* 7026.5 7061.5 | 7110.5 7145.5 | 1.01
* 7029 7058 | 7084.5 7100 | 1.12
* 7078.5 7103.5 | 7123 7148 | 0.94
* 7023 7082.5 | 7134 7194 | 1.06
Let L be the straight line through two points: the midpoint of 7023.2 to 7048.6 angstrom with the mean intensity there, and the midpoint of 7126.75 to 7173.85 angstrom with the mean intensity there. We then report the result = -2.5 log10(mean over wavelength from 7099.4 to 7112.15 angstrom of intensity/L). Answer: 0.04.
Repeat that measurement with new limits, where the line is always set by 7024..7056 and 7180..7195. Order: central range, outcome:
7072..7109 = -0.060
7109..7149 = -0.013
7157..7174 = -0.128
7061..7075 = 0.005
